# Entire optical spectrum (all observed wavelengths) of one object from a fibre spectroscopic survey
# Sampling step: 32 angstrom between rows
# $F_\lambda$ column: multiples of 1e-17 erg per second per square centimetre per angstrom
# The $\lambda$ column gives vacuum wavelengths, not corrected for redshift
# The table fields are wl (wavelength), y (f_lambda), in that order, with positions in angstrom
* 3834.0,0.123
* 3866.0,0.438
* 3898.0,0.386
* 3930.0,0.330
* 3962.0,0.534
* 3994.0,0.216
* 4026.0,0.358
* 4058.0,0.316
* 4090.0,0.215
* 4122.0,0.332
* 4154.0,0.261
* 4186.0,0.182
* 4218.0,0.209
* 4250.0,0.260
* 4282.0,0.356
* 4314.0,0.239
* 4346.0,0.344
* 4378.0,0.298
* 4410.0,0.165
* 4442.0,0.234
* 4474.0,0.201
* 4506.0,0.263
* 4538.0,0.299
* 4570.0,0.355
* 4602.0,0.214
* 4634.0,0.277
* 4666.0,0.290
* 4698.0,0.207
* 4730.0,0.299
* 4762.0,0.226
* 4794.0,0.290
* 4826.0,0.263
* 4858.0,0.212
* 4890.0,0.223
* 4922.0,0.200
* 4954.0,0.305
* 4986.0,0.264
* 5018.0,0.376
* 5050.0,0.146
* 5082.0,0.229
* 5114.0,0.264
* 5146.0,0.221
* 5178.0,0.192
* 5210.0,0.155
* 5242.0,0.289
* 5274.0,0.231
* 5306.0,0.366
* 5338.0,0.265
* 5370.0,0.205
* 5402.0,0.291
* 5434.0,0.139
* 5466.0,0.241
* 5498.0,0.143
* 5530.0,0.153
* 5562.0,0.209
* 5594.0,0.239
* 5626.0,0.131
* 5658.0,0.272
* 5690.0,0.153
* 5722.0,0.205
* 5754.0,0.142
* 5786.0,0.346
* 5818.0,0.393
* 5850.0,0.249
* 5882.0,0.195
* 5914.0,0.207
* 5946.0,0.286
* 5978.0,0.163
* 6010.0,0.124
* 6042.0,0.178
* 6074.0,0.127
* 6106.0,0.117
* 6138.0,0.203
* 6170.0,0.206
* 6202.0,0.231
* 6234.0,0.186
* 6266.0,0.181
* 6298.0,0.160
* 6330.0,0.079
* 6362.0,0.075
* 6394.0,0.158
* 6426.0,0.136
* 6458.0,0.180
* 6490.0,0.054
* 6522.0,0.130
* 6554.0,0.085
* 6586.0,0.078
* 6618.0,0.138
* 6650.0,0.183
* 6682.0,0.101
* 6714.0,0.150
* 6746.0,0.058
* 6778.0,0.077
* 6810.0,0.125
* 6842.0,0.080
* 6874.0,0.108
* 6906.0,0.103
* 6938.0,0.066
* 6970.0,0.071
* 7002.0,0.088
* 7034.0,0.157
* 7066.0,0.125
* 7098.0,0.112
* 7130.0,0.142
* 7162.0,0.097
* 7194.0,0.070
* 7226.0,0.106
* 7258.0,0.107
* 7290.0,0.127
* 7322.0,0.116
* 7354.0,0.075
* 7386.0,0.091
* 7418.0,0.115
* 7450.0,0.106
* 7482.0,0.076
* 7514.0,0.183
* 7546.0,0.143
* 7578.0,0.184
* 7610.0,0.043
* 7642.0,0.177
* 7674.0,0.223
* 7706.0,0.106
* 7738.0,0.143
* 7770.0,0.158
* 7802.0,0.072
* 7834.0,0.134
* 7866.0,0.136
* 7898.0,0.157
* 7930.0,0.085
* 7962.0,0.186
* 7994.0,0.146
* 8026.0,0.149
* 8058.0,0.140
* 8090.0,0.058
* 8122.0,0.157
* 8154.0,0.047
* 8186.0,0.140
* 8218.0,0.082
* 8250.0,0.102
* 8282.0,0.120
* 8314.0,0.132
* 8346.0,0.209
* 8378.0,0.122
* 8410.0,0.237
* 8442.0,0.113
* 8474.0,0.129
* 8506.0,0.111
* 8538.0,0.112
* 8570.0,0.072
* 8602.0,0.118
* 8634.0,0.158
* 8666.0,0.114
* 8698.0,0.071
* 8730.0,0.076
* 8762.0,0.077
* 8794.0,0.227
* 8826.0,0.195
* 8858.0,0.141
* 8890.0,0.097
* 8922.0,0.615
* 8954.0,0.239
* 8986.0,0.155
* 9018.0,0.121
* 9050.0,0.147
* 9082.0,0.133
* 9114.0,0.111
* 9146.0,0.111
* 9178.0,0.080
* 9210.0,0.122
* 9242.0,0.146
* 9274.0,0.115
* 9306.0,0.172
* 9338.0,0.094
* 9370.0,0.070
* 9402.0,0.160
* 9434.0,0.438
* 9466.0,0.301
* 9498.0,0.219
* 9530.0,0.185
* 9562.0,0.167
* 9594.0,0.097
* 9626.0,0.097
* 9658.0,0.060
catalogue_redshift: 1.393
